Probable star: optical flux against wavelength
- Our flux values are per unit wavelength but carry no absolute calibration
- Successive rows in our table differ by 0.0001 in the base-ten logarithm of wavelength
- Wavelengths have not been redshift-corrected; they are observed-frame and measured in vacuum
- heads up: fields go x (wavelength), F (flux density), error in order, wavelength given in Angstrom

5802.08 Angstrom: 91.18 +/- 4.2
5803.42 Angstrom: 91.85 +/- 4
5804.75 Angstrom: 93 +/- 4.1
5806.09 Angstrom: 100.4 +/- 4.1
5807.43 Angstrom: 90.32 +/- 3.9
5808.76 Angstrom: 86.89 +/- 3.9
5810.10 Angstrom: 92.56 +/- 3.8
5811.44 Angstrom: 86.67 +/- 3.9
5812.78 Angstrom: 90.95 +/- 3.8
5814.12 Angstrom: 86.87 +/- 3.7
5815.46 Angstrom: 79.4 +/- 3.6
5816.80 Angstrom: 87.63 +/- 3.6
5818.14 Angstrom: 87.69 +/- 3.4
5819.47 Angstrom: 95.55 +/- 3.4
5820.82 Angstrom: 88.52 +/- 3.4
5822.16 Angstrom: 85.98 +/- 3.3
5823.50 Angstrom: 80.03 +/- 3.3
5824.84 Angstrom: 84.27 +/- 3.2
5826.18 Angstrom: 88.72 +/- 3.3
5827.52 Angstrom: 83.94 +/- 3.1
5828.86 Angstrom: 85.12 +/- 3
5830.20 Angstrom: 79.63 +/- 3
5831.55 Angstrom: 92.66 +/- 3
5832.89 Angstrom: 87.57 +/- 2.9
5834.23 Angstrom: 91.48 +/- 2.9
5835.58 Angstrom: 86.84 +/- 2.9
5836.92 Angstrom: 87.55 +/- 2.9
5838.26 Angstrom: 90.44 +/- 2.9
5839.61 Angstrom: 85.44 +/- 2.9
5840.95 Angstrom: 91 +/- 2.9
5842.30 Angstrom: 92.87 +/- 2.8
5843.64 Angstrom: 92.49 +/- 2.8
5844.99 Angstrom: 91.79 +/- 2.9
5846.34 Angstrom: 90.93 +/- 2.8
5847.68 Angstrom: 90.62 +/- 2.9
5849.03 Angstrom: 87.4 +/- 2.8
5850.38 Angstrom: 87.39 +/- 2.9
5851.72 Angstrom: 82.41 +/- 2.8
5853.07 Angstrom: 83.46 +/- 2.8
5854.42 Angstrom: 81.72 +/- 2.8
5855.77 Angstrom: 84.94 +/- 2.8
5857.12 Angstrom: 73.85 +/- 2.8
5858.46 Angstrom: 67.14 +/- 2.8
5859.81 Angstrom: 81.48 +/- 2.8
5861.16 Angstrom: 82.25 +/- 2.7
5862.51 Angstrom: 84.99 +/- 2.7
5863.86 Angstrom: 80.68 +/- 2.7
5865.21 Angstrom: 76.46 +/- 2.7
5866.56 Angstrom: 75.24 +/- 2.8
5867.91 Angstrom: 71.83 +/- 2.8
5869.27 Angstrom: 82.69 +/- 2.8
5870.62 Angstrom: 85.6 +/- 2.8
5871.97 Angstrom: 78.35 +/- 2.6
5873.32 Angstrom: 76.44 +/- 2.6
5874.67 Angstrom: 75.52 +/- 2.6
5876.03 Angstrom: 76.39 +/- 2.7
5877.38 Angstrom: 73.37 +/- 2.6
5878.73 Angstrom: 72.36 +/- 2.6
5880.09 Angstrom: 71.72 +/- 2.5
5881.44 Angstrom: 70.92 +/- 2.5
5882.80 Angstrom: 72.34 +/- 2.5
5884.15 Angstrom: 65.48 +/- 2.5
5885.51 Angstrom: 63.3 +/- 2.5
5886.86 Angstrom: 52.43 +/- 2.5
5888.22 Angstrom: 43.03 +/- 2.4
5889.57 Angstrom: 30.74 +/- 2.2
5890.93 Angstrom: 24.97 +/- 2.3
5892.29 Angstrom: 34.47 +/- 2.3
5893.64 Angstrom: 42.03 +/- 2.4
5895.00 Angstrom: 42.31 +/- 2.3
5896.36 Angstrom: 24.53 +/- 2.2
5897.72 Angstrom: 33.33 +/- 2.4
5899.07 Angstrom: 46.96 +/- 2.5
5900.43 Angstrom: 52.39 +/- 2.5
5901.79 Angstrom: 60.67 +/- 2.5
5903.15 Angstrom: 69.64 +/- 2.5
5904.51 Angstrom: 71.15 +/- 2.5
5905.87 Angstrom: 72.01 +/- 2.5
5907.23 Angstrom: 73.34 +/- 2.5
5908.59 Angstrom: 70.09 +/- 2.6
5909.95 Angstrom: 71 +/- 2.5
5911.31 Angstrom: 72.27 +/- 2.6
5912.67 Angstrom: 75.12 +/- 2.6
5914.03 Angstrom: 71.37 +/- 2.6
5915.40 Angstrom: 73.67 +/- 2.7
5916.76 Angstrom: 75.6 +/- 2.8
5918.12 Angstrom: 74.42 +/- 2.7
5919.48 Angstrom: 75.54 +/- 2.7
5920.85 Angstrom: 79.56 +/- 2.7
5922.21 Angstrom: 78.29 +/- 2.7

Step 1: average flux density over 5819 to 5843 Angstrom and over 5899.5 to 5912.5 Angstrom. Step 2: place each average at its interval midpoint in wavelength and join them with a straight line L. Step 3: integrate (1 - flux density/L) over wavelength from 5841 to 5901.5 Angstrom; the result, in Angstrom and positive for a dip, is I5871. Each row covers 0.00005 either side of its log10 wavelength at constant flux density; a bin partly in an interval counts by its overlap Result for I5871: 6.5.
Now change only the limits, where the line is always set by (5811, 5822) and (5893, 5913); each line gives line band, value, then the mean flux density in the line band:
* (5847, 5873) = -2.9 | 80.9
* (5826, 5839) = -0.8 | 87.3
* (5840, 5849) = -1.5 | 91.1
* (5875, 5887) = -0.7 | 69.6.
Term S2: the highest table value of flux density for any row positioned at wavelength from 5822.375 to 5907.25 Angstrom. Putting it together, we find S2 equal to 92.87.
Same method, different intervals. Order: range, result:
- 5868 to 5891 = 85.6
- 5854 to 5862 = 84.94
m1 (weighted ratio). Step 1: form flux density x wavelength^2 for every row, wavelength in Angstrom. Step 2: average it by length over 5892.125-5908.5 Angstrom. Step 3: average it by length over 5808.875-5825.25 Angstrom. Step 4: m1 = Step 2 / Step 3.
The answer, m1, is 0.6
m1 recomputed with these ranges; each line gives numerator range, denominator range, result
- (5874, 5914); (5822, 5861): 0.70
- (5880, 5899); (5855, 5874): 0.60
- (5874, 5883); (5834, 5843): 0.83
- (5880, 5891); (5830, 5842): 0.64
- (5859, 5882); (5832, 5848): 0.87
